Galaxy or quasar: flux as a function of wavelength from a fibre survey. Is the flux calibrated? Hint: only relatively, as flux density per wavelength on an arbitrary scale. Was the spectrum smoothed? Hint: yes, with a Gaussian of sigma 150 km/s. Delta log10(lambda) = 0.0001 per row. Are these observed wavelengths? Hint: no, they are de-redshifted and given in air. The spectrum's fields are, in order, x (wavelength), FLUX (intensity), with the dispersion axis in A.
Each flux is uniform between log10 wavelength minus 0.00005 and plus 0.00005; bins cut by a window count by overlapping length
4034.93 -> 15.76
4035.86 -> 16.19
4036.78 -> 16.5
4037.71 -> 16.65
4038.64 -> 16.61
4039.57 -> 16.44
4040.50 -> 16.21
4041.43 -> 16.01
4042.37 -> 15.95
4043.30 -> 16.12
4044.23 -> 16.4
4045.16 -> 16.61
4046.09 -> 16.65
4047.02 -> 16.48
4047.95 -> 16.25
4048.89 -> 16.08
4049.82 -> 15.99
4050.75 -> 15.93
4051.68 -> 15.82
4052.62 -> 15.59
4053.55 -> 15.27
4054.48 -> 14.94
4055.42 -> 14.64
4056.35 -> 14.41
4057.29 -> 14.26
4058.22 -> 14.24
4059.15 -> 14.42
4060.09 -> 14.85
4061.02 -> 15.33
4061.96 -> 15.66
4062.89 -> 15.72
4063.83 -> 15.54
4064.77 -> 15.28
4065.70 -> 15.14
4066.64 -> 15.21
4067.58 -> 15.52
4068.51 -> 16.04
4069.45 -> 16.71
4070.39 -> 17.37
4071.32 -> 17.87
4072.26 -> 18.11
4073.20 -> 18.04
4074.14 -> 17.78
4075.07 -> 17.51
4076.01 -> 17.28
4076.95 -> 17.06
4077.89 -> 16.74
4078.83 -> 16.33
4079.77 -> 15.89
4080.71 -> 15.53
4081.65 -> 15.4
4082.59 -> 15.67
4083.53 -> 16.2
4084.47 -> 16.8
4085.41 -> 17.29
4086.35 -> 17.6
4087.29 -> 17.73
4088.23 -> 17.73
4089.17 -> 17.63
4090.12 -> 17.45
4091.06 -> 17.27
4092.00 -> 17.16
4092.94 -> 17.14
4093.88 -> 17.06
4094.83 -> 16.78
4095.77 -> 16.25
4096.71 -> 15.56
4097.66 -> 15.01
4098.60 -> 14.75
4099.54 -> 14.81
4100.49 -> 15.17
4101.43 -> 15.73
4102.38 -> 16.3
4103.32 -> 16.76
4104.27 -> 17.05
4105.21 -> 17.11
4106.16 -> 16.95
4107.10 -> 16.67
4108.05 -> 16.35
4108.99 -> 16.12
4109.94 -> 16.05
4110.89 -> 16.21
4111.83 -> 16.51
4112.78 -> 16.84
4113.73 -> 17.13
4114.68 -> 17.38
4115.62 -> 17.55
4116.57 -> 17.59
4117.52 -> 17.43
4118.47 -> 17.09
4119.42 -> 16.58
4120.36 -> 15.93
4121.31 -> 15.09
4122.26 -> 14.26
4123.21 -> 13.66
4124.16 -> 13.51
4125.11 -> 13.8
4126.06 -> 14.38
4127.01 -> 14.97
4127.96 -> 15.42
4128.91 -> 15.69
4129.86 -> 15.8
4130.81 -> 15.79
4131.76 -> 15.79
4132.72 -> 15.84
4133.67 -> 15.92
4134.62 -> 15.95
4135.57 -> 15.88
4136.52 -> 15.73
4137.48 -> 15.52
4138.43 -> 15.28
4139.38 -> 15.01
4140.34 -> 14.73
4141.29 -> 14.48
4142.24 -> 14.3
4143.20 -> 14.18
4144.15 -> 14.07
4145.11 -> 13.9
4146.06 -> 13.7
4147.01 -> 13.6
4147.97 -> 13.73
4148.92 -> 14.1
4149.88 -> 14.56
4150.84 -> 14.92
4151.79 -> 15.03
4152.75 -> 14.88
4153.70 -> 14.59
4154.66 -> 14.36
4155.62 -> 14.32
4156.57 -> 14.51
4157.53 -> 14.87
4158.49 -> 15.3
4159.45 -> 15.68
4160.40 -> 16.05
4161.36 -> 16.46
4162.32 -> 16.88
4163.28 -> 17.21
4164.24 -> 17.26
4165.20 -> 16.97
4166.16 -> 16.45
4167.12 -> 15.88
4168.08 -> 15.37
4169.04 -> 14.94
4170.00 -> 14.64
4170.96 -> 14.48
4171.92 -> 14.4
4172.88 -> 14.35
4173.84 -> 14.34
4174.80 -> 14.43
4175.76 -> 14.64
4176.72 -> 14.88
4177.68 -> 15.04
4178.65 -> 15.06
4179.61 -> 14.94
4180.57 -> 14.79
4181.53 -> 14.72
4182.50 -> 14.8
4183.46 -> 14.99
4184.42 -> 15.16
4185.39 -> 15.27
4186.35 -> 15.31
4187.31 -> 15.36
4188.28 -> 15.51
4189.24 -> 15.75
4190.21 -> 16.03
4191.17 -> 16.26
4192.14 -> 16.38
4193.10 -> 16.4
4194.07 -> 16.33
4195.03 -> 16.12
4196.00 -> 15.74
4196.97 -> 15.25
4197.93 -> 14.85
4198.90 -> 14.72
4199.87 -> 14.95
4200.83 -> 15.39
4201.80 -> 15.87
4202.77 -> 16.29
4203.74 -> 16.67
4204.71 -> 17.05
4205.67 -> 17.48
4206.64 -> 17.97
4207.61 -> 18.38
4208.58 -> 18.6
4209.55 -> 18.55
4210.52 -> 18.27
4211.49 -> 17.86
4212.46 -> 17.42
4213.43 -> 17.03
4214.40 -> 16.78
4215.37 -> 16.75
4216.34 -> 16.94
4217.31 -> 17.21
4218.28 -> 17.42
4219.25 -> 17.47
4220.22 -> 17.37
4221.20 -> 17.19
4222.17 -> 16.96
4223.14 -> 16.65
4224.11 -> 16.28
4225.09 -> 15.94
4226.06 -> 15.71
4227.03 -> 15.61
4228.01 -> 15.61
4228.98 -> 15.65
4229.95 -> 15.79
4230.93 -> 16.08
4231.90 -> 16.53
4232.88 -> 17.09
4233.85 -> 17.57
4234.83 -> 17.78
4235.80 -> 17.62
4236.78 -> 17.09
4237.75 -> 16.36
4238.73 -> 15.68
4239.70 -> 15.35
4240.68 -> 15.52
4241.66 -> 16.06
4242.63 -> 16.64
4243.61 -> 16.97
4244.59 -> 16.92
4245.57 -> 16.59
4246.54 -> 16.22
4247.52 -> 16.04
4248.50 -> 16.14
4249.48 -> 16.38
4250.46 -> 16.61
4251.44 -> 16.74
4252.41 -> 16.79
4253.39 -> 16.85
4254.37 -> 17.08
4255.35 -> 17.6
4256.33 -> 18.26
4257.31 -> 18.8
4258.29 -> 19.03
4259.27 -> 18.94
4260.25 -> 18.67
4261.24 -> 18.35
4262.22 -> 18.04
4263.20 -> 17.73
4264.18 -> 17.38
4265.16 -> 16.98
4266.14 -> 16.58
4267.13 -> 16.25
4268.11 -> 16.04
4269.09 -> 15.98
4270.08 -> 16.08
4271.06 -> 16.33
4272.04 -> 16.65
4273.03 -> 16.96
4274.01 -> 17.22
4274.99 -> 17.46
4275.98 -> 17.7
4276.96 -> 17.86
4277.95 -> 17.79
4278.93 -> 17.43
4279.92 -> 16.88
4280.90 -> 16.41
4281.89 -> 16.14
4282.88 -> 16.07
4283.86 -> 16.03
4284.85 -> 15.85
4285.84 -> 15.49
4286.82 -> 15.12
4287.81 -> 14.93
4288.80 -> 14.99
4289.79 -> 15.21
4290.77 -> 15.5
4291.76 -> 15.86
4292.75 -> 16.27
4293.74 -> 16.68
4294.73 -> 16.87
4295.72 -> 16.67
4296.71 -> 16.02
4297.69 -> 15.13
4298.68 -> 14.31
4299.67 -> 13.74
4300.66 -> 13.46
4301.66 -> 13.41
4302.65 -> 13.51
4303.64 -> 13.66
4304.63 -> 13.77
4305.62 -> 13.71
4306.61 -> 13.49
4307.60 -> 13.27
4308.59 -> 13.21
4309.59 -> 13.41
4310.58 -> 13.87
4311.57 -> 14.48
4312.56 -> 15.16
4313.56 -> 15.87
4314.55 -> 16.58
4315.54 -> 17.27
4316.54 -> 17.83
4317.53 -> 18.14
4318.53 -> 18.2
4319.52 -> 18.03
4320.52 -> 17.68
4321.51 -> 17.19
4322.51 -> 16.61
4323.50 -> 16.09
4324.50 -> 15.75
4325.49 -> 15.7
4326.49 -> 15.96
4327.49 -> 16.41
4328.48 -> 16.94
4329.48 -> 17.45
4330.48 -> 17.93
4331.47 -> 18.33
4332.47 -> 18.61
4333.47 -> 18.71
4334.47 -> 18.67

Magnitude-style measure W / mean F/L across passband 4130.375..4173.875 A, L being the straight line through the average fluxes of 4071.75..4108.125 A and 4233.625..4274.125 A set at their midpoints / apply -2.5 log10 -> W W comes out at 0.11 mag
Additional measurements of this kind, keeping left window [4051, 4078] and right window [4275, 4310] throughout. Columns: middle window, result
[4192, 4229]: -0.07 mag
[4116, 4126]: 0.02 mag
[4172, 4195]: 0.03 mag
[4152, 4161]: 0.05 mag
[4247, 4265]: -0.14 mag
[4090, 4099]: -0.04 mag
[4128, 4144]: 0.03 mag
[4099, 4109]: -0.03 mag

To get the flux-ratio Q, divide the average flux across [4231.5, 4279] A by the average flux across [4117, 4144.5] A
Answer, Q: 1.1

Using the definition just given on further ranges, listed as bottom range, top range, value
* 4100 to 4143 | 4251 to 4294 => 1.06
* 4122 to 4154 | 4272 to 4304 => 1.07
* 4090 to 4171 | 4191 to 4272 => 1.07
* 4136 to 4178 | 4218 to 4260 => 1.12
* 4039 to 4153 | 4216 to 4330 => 1.03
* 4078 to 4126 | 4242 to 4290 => 1.03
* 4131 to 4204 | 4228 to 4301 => 1.09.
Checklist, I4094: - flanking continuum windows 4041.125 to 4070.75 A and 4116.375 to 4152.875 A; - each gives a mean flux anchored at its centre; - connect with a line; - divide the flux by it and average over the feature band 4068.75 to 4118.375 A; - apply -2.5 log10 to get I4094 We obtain -0.09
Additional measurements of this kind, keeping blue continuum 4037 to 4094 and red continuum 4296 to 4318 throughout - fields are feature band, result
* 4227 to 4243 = -0.08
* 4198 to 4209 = -0.08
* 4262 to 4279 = -0.14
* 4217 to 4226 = -0.11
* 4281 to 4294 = -0.06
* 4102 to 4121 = -0.05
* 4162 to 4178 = 0.01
